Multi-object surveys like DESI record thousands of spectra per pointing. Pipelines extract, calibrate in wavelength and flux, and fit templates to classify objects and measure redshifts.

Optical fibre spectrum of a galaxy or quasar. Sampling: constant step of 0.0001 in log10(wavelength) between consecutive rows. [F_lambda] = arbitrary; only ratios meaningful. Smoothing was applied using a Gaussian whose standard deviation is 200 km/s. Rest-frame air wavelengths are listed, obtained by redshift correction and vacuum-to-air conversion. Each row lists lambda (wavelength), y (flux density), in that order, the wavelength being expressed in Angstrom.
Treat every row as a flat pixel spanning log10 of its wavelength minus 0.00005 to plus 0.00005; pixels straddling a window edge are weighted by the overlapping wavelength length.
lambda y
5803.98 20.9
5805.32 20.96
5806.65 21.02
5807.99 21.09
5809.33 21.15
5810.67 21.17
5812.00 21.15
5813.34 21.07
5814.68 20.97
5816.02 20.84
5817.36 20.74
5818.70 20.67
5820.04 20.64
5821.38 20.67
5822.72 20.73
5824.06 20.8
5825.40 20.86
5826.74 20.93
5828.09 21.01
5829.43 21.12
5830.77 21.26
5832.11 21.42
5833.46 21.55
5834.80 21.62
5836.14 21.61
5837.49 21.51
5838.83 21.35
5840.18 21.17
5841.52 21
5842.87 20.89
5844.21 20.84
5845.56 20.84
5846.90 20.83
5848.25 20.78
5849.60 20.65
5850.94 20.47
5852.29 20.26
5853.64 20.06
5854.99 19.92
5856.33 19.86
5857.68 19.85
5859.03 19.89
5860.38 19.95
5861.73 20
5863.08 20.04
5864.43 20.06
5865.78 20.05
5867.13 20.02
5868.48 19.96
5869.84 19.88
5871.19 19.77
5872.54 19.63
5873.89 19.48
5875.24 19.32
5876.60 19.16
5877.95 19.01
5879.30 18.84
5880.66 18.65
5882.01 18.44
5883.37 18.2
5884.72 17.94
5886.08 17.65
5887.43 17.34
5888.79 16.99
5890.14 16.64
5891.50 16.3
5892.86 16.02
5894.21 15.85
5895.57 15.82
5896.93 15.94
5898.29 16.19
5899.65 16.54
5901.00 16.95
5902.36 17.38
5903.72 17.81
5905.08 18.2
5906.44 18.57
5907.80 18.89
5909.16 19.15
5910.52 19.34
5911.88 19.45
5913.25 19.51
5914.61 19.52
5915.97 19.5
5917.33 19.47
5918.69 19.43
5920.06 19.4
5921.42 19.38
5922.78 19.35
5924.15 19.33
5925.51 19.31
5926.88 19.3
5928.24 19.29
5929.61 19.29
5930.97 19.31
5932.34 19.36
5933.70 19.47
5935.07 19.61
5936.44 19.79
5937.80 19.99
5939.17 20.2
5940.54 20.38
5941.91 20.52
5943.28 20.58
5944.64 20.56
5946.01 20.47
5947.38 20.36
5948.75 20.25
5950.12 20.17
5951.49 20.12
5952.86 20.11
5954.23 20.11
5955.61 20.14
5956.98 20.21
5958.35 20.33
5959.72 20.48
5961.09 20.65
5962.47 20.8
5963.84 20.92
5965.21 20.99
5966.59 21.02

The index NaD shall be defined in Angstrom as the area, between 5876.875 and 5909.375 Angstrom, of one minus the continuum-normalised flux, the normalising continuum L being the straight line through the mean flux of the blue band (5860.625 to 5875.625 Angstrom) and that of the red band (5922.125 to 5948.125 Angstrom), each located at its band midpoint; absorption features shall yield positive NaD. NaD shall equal 3.9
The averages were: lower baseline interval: 19.9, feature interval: 17.5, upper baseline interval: 19.8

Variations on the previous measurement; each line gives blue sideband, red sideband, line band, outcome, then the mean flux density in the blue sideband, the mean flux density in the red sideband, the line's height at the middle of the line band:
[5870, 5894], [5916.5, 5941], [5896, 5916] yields 0.8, 18.2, 19.5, 18.9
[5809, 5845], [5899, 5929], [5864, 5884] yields 0.5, 21.1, 18.9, 19.9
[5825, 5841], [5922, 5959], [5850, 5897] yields 4.4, 21.3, 19.9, 20.8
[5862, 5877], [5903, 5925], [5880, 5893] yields 1.4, 19.8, 19.1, 19.5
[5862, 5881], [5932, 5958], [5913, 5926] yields 0.3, 19.6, 20.1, 19.9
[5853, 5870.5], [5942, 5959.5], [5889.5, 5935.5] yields 4.1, 20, 20.3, 20.2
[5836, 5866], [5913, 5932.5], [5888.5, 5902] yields 2.4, 20.5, 19.4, 19.8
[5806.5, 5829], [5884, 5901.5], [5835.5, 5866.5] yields -2.4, 20.9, 16.6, 19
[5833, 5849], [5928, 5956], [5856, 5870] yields 0.6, 21.2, 20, 20.9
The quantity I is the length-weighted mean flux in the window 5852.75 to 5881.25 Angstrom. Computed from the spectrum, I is 19.7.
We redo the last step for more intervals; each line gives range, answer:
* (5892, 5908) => 17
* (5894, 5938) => 18.7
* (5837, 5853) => 20.9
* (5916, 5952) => 19.8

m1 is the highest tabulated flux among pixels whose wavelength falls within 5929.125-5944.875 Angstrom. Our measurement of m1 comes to 20.58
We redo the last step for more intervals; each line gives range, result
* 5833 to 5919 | 21.62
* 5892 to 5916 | 19.52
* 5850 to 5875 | 20.47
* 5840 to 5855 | 21.17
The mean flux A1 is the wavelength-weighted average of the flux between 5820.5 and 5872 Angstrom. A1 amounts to 20.6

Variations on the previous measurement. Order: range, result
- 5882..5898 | 16.8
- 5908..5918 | 19.4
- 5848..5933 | 18.8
